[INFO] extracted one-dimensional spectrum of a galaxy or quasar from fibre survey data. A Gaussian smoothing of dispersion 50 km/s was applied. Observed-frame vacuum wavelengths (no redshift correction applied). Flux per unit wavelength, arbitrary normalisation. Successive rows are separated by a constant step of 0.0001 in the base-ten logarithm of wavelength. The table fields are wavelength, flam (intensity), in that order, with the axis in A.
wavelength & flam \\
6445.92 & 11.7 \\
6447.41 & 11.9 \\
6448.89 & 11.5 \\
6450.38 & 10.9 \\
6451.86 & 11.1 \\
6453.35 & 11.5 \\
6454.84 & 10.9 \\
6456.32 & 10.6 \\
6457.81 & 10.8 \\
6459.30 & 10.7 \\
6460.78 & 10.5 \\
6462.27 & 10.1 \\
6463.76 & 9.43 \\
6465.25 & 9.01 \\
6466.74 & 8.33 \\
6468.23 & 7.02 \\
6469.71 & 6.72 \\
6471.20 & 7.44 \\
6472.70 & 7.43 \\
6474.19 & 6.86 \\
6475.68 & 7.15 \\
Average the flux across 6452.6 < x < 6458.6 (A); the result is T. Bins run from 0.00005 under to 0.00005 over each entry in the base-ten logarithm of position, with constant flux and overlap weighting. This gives 10.9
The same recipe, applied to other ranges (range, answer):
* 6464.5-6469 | 8.12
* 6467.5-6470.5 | 6.9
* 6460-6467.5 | 9.48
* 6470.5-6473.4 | 7.41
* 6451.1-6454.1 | 11.3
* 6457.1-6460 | 10.7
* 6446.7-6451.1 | 11.4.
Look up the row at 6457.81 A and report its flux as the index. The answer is 10.8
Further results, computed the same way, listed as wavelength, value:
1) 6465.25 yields 9.01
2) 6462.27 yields 10.1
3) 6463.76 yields 9.43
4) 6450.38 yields 10.9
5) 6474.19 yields 6.86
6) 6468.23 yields 7.02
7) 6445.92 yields 11.7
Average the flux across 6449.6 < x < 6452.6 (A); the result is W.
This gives 11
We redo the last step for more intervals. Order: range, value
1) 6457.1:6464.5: 10.3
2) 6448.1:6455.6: 11.2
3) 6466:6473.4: 7.39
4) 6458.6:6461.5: 10.6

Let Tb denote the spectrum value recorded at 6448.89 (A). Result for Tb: 11.5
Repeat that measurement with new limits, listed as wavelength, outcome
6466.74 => 8.33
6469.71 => 6.72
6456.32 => 10.6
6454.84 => 10.9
